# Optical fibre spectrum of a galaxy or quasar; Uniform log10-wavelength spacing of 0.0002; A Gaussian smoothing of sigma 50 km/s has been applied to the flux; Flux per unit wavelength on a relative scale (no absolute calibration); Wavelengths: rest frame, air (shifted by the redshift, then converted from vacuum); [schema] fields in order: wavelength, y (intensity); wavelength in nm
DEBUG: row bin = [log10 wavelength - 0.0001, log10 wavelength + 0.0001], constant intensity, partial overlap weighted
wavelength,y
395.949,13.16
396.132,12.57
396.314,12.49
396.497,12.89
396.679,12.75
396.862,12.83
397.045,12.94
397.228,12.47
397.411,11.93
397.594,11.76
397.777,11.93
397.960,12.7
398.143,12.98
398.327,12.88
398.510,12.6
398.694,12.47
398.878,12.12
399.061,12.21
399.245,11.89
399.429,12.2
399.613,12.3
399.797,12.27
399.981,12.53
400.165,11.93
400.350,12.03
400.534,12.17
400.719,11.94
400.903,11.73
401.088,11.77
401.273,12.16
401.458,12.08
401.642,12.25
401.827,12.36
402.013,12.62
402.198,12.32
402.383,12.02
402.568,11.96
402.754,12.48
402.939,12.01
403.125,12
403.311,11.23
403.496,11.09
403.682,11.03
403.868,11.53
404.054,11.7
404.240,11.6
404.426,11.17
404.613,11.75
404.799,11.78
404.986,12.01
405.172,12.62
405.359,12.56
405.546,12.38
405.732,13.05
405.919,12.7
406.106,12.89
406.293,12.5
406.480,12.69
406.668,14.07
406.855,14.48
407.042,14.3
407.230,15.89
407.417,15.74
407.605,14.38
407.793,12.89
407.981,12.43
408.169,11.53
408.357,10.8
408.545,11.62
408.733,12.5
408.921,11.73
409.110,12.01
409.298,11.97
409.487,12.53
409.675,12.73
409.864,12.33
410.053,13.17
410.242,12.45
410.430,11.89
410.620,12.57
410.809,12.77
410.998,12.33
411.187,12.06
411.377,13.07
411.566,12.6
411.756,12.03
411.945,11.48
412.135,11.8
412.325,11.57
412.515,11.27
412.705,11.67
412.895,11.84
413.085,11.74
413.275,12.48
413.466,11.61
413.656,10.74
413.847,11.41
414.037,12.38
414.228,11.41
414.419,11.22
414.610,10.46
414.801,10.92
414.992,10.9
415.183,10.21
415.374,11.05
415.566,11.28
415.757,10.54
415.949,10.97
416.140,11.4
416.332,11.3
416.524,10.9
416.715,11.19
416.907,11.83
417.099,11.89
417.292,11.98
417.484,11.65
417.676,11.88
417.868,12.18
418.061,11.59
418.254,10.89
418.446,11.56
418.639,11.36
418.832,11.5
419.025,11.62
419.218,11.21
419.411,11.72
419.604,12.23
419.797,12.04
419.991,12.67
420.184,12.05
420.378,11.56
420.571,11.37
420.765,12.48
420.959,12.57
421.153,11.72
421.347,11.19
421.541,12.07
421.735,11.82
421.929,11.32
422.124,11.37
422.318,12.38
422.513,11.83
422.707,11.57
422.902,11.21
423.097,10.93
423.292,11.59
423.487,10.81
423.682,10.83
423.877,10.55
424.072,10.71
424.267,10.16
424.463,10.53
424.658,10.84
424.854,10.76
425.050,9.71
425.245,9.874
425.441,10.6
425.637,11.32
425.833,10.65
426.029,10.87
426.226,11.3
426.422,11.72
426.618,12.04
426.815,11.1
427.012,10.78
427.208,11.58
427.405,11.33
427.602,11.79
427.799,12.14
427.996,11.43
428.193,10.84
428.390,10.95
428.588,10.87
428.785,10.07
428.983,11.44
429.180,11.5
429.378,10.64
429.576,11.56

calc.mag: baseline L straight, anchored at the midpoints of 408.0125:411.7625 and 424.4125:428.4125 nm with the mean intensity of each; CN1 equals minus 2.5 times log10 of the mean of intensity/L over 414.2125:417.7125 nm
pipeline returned 0.058 mag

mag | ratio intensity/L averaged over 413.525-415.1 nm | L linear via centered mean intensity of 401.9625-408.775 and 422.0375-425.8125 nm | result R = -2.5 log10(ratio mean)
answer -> 0.05 mag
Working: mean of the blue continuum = 12.5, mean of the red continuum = 10.9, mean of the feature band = 11.2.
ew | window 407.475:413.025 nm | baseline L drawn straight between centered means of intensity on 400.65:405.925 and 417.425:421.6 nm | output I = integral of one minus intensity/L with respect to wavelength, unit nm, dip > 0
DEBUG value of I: -0.15 nm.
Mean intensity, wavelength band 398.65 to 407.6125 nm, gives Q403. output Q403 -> 12.4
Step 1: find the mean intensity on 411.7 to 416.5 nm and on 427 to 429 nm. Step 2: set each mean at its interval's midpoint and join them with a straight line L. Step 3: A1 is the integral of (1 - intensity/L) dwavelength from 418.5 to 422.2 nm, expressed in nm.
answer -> -0.17 nm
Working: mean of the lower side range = 11.3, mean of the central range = 11.8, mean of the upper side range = 11.2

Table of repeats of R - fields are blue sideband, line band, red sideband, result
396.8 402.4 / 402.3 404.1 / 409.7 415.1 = 0.041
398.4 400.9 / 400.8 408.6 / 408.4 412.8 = -0.023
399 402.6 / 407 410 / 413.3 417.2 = -0.104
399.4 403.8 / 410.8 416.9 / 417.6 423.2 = 0.030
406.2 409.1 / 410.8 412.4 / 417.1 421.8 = 0.045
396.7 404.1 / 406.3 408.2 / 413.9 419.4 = -0.174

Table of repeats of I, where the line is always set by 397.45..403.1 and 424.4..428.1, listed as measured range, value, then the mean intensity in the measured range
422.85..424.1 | 0.03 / 11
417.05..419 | -0.03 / 11.6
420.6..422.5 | -0.10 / 11.9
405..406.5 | -0.08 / 12.6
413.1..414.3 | -0.01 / 11.7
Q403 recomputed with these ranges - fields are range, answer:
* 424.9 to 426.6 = 10.8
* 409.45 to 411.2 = 12.5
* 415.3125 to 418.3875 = 11.4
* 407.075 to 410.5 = 12.7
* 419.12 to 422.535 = 11.9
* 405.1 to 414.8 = 12.4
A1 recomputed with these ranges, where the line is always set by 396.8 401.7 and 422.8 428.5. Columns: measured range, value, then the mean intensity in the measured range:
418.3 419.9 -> -0.05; 11.6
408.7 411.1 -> -0.13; 12.4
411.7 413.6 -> -0.02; 11.7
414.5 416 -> 0.09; 10.8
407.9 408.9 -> 0.00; 11.8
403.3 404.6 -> 0.07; 11.4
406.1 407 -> -0.11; 13.4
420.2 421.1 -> -0.06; 12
